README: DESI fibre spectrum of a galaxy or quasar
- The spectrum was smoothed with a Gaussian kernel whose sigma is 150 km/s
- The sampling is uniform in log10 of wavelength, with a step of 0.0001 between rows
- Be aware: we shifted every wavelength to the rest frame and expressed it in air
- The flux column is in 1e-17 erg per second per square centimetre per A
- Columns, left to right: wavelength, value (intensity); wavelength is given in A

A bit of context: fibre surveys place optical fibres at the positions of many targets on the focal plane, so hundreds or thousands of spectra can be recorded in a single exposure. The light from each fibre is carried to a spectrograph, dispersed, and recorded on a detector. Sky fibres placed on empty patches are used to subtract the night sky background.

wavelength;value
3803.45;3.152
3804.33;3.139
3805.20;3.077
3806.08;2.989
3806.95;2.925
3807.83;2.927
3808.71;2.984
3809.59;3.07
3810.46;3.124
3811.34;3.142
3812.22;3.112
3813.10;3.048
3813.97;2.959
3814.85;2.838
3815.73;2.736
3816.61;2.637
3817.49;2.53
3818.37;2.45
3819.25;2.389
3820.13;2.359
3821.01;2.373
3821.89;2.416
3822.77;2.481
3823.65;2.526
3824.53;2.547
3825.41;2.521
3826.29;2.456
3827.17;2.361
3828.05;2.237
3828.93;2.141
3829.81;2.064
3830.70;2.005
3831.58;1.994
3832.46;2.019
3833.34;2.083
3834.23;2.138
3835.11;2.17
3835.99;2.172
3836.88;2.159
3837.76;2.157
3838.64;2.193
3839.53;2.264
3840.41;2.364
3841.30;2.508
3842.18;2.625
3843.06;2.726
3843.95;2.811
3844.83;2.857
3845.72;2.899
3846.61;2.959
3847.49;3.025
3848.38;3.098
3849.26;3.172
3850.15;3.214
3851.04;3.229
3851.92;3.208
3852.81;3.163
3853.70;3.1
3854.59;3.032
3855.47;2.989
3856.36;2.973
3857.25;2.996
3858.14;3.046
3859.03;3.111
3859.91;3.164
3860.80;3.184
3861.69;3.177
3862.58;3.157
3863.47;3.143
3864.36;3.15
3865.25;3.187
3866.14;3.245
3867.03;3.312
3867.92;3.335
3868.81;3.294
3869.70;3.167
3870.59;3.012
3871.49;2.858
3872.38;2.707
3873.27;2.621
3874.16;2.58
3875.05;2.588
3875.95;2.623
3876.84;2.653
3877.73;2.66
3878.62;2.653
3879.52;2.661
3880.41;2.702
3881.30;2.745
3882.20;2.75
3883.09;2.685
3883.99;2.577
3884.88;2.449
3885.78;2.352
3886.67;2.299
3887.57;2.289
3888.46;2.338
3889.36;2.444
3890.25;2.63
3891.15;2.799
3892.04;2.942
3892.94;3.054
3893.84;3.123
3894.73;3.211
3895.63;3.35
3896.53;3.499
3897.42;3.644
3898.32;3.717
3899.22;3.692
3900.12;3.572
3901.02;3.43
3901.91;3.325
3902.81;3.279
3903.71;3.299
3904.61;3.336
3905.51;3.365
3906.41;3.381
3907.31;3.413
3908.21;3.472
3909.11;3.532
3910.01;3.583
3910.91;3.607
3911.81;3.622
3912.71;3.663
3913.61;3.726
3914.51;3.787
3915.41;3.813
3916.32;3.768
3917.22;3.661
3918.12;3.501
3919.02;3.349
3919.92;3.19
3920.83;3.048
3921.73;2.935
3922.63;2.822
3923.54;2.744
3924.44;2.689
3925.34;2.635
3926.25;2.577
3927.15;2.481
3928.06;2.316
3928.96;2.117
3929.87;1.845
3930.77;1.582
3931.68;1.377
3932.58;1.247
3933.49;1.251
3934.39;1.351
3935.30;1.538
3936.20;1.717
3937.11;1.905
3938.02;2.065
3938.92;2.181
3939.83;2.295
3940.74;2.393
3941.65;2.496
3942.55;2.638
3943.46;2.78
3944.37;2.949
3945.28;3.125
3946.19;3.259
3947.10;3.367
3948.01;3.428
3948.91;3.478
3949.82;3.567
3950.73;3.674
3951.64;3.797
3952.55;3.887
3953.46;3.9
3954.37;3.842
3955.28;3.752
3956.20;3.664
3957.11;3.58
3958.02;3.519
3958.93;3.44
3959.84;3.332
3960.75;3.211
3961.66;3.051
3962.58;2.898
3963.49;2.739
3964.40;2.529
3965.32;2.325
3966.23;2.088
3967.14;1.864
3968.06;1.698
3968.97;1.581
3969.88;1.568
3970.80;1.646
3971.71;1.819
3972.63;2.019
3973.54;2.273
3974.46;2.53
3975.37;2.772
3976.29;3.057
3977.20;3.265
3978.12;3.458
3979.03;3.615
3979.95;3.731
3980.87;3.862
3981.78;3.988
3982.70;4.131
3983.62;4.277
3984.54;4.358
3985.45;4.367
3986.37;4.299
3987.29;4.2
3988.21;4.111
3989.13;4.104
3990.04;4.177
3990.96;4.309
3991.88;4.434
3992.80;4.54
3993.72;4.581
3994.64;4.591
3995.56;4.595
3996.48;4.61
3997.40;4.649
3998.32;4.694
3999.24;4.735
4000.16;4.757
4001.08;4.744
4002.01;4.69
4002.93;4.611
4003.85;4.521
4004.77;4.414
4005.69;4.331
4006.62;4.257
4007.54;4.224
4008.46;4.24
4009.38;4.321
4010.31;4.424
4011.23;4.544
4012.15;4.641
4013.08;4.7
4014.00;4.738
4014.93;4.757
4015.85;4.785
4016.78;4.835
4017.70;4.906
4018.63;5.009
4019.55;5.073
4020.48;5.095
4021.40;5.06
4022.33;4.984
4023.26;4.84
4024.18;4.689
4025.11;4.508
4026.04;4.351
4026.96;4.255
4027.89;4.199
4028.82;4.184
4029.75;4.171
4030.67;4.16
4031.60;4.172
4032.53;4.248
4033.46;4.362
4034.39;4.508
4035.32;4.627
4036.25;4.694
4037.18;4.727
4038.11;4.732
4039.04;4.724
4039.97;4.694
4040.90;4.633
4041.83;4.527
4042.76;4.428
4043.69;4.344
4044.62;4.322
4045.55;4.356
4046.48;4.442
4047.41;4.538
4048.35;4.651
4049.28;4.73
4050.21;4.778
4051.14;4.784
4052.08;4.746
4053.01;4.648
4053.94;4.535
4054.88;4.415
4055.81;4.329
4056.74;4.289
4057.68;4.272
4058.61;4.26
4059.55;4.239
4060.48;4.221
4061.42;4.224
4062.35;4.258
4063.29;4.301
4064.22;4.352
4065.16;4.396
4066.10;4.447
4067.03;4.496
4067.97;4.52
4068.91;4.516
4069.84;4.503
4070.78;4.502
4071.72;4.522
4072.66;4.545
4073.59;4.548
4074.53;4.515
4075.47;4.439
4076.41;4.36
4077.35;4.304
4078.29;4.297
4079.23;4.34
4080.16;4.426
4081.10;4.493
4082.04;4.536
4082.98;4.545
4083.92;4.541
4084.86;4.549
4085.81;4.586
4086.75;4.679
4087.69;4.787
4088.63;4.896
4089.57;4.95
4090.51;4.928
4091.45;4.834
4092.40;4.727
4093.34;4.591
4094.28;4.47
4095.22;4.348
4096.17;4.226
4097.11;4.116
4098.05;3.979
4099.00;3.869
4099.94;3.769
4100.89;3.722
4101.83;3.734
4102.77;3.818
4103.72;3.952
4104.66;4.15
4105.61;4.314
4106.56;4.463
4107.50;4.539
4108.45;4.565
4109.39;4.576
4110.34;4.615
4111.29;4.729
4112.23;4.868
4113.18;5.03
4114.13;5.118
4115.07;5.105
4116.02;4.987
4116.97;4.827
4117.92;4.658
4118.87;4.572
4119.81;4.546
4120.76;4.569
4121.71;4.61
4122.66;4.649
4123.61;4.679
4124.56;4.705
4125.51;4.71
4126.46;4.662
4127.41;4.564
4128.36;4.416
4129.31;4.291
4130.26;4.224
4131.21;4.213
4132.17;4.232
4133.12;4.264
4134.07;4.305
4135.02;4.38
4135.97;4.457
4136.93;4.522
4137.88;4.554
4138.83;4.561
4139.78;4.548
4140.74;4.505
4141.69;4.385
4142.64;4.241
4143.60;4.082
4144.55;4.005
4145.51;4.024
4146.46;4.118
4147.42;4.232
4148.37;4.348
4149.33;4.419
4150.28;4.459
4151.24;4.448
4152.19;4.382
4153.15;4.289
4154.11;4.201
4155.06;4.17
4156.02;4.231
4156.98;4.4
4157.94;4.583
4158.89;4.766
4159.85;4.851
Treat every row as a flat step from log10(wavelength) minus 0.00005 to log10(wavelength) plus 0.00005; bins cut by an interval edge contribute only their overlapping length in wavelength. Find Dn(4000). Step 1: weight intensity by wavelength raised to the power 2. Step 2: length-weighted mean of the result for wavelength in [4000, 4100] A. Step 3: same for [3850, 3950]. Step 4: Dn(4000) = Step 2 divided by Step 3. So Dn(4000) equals 1.67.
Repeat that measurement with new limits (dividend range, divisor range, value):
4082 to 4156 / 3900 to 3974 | 1.71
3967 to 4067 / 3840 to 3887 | 1.57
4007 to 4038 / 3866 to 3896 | 1.77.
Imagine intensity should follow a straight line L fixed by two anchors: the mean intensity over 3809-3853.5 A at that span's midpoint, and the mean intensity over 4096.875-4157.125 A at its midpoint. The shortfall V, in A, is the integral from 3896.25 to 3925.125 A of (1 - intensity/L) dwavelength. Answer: -3.13 A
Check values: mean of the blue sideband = 2.6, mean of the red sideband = 4.4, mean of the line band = 3.41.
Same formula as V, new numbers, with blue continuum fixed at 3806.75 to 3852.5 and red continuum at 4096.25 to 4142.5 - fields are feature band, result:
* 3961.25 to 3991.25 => 3.7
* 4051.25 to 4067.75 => -1.3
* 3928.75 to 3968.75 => 8.0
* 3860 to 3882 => -0.6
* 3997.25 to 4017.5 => -4.6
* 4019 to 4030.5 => -2.3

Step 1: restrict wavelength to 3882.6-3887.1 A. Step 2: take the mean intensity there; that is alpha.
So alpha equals 2.48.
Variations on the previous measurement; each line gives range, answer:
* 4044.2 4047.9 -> 4.41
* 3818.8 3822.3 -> 2.38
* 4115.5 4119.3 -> 4.76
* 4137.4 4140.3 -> 4.56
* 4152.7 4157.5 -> 4.26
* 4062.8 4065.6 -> 4.34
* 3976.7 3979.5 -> 3.45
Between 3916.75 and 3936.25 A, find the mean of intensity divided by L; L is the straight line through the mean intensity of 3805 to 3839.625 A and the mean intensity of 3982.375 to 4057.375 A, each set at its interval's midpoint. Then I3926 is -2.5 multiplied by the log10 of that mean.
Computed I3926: 0.44 mag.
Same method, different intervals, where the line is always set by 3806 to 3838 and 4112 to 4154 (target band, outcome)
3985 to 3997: -0.22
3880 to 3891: 0.16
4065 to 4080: -0.09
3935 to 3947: 0.32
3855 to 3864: -0.13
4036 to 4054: -0.17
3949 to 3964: -0.04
